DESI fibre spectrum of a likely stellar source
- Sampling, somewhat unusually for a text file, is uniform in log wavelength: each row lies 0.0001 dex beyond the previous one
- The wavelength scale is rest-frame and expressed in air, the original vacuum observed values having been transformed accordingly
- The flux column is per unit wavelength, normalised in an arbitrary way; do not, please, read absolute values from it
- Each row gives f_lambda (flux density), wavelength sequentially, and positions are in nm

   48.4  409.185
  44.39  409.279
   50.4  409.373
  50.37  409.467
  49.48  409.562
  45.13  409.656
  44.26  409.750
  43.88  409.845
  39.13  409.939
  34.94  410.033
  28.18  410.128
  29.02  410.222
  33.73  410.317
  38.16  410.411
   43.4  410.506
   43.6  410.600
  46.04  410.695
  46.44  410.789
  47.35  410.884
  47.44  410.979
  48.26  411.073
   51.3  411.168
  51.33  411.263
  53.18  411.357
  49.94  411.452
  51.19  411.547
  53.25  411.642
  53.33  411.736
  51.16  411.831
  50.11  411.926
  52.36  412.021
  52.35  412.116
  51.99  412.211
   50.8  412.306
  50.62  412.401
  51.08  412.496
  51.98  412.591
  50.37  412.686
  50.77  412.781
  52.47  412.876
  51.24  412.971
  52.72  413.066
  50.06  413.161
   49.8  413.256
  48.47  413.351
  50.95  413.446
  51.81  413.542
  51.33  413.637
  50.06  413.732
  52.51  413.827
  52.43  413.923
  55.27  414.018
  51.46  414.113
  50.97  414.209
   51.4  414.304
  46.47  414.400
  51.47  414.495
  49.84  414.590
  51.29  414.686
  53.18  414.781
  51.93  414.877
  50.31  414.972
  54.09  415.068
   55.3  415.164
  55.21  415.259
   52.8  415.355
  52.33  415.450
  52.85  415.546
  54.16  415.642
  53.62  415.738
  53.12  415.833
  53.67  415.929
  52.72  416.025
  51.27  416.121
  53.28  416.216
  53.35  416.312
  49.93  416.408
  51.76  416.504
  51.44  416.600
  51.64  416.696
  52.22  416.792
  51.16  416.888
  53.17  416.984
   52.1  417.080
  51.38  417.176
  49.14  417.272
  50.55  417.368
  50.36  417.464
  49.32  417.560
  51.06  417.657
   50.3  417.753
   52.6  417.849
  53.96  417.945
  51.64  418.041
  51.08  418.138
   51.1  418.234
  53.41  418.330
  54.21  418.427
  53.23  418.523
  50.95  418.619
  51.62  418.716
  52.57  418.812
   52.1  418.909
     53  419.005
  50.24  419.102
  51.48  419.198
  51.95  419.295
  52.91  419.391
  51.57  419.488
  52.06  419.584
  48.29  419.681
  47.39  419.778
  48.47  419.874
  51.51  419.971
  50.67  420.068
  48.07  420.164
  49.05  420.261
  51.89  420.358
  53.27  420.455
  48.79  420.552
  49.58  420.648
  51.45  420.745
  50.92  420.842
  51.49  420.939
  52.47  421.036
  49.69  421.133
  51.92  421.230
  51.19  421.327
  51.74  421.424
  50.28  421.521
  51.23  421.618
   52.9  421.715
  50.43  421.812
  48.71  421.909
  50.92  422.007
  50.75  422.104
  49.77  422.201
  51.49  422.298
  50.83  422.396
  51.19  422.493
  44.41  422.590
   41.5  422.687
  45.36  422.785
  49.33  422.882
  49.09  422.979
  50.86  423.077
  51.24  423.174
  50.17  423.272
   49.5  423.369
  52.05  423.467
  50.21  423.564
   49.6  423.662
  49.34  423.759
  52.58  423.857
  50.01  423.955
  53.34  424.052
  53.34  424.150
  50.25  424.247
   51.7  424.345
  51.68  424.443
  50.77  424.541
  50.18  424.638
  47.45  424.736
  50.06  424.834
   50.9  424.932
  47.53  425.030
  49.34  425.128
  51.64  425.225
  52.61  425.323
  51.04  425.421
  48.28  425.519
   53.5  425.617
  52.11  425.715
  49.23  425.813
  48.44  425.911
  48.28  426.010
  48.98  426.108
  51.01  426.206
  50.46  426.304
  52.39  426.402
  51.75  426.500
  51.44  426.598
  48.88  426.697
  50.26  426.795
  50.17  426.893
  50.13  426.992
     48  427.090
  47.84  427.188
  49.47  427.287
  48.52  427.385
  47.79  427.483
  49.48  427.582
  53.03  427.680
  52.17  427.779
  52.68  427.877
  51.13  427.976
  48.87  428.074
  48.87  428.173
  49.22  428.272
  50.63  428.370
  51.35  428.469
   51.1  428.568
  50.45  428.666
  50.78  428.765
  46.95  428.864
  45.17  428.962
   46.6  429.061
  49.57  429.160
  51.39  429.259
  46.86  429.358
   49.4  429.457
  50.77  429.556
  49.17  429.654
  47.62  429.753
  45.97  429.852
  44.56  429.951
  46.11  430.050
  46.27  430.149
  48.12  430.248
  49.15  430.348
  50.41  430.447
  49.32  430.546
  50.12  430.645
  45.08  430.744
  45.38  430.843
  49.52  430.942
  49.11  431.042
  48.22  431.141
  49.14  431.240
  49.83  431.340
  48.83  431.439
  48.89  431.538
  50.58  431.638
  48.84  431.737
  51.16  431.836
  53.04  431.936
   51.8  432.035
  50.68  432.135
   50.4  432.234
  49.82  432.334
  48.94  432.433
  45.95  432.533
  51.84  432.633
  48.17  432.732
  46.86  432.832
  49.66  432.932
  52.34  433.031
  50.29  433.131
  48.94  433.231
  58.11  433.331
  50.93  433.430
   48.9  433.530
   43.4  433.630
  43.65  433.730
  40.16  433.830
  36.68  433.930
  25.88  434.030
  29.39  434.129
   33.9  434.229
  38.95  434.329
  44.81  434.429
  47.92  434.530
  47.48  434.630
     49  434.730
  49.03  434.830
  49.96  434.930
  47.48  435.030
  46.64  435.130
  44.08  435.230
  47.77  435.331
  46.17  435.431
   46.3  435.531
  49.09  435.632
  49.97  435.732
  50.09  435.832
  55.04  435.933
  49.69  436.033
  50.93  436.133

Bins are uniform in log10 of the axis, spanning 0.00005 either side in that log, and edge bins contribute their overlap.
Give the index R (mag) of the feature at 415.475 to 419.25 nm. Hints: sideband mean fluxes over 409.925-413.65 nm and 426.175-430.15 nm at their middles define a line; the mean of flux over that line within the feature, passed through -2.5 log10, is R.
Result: -0.08 mag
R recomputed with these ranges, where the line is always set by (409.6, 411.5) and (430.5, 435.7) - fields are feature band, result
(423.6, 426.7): -0.11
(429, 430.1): -0.03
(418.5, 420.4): -0.14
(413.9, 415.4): -0.18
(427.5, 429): -0.09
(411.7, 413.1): -0.18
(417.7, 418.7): -0.17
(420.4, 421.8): -0.14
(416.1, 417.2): -0.17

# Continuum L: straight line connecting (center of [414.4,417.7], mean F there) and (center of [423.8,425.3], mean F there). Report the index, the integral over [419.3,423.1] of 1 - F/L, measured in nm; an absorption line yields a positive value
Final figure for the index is 0.08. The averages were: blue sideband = 52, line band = 50.1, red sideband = 50.7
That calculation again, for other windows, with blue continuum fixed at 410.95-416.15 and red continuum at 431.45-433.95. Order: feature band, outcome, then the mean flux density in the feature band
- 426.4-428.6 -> -0.022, 50.2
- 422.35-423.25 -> 0.038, 48.3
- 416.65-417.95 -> -0.003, 51.3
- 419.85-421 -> 0.005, 50.5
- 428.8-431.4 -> 0.064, 48.1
